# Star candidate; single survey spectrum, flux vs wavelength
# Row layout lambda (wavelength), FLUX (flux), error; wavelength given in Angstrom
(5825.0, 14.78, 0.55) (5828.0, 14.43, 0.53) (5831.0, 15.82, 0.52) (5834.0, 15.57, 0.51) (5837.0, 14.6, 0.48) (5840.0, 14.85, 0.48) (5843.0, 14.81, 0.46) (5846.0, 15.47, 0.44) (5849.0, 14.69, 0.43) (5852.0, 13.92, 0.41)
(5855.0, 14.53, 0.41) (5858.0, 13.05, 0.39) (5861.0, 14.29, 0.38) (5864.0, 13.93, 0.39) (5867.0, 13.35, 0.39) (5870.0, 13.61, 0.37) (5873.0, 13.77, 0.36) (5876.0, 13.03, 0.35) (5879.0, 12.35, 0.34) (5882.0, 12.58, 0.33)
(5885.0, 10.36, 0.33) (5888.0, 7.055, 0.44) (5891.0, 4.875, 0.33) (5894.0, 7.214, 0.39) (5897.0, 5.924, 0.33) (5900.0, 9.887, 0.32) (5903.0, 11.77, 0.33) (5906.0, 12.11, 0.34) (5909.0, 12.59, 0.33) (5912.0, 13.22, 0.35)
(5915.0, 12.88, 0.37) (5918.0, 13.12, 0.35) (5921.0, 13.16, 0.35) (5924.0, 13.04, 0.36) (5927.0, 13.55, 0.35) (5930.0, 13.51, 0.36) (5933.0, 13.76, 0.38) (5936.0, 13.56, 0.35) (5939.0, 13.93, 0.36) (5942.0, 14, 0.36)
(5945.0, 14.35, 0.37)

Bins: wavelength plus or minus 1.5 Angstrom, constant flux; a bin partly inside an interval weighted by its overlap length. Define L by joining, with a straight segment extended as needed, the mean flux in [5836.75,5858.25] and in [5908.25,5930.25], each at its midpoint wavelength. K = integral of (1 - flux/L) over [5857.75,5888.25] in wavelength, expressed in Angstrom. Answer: 3.0 Angstrom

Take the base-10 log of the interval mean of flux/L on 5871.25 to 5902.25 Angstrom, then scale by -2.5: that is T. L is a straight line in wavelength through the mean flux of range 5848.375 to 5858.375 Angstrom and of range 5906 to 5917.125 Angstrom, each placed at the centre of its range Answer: 0.34 mag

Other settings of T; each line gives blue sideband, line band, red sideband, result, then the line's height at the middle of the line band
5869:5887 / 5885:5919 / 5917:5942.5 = 0.280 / 12.9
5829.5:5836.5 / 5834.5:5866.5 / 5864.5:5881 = 0.008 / 14.5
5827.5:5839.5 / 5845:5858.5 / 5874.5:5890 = -0.065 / 13.5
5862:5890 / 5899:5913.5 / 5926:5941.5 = 0.084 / 12.9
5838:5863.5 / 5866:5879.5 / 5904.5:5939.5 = 0.061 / 14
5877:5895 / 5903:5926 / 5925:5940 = -0.079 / 11.9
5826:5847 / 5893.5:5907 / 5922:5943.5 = 0.435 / 14.1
